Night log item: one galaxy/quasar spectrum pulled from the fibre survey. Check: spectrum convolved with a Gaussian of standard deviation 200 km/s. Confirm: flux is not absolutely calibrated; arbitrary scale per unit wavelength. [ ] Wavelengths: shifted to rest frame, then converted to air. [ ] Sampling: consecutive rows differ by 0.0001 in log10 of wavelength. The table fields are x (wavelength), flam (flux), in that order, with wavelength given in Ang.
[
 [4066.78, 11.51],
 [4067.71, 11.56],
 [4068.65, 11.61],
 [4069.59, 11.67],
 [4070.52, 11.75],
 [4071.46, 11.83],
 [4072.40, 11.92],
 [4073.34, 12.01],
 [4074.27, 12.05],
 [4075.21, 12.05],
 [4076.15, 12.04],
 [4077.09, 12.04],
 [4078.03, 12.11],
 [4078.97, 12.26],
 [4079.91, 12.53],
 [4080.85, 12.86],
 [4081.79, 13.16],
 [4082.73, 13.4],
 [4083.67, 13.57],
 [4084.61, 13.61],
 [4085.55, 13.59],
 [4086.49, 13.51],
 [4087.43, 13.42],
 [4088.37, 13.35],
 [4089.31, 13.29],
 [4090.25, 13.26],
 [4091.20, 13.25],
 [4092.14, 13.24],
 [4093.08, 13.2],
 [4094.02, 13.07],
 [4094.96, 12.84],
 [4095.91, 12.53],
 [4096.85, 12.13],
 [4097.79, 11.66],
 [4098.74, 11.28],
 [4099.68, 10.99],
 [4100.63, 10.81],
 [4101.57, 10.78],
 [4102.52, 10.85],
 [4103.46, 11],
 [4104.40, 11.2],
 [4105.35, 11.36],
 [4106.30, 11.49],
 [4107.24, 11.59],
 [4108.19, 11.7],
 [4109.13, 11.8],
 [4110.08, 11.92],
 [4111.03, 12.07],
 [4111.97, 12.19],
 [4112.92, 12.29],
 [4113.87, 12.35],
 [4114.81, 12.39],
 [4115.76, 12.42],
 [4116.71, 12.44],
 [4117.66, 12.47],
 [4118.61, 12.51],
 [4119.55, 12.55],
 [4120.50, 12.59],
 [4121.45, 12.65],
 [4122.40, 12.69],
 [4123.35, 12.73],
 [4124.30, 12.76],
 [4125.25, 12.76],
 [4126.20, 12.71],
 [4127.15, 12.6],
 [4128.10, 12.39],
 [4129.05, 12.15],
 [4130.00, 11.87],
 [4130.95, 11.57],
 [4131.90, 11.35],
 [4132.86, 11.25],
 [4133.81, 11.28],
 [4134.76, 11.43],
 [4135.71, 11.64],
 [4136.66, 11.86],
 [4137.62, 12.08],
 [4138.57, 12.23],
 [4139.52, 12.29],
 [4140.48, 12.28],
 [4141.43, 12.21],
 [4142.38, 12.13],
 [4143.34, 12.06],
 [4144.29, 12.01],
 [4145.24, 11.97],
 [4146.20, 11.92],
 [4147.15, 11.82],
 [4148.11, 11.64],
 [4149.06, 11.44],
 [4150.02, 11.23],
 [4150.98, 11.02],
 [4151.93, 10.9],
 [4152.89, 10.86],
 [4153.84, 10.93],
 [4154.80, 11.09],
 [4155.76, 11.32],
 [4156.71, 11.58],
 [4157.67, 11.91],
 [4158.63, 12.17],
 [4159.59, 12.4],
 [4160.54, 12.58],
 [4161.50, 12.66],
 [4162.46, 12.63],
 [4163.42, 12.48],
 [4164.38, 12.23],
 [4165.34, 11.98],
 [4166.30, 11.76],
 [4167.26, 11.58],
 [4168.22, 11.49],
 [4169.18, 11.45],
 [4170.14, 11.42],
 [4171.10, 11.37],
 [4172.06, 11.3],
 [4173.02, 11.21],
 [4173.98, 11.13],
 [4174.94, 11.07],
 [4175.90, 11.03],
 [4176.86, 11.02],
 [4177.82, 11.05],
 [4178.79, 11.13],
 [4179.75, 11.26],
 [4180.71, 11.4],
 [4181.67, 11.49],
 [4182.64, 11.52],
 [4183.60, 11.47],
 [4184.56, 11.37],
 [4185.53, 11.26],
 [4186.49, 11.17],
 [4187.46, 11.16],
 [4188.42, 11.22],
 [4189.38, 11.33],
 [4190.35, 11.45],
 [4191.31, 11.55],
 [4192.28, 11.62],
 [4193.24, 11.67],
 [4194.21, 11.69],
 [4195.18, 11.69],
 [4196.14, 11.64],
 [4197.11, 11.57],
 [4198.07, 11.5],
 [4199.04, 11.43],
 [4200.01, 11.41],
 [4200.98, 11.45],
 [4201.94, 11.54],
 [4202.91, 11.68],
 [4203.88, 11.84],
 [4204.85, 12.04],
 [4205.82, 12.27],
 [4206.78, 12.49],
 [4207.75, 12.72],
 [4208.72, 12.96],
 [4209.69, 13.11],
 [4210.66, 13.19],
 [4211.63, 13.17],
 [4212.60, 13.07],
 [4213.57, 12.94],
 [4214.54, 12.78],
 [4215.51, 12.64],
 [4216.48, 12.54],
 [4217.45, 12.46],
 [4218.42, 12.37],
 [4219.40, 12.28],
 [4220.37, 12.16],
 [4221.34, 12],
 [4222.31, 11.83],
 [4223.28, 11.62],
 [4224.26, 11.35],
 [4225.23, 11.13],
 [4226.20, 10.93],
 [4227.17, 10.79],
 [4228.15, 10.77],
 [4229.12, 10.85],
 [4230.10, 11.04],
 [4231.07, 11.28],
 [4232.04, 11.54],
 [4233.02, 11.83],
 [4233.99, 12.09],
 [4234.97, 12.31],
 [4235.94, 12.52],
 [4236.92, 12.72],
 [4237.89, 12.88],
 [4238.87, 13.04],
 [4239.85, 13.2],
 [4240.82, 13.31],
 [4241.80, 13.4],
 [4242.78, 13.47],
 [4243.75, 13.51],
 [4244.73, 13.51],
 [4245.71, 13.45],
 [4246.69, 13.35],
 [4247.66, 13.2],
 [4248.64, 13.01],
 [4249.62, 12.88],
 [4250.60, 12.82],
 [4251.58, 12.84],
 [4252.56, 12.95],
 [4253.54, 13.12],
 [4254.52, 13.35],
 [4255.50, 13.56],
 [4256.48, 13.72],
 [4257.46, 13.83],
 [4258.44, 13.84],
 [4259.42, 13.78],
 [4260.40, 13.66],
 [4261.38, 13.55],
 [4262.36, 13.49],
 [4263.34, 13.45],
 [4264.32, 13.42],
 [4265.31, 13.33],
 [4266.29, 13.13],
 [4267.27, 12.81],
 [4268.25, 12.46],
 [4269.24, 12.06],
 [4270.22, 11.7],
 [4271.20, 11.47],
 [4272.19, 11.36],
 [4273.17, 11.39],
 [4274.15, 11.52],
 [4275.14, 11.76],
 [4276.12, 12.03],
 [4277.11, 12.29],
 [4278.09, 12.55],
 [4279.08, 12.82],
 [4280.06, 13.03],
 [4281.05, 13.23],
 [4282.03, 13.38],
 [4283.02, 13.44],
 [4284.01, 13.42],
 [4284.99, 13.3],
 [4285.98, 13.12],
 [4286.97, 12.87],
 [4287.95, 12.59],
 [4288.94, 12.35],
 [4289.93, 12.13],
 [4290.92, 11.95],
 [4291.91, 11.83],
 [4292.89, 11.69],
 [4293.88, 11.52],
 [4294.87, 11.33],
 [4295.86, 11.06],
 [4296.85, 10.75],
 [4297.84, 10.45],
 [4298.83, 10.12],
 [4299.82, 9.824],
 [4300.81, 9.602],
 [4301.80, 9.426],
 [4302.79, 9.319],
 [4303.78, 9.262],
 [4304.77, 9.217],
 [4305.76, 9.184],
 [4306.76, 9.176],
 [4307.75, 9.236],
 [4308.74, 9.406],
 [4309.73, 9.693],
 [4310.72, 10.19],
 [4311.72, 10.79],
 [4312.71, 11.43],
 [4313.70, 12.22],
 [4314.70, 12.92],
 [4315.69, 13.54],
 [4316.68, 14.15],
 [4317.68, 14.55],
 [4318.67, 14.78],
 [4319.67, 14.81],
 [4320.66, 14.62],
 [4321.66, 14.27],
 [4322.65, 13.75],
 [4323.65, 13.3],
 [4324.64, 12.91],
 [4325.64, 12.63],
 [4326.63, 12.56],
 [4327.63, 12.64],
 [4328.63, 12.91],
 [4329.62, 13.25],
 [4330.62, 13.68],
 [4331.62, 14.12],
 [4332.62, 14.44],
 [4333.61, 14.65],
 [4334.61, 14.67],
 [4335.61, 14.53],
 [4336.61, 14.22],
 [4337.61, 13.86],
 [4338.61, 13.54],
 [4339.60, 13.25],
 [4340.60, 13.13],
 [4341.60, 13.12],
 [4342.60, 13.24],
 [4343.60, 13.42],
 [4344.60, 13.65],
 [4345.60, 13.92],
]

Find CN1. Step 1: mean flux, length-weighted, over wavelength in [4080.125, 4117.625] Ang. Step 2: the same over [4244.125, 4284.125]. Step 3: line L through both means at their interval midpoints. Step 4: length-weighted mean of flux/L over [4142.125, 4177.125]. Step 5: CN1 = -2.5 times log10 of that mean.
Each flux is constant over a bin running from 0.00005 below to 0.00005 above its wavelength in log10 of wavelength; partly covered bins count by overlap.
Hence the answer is 0.08 mag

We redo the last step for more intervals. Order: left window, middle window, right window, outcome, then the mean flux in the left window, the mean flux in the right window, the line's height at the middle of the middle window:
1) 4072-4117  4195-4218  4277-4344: 0.006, 12.3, 12.4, 12.3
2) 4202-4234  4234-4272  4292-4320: -0.126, 12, 11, 11.6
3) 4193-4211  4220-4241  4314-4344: 0.047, 12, 13.7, 12.4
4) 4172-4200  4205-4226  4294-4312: -0.131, 11.4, 9.91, 11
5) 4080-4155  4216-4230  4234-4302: 0.073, 12.2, 12.6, 12.4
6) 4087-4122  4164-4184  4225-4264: 0.098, 12.2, 12.8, 12.5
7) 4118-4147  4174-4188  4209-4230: 0.081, 12.2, 12.1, 12.1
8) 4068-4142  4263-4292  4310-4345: 0.050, 12.2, 13.4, 13.1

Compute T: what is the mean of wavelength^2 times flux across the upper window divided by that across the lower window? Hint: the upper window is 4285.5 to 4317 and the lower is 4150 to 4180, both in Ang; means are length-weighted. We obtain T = 1.02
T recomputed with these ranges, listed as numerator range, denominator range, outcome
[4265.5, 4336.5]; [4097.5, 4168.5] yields 1.11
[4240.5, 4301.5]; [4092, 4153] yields 1.13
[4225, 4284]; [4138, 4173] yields 1.13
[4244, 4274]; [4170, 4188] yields 1.20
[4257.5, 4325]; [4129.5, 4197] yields 1.11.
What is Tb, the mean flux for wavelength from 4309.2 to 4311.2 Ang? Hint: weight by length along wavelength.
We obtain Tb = 9.95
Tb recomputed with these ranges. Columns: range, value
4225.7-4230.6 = 10.9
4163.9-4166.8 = 12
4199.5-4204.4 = 11.6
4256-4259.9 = 13.8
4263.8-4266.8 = 13.3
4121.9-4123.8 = 12.7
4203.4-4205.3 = 11.9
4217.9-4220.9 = 12.3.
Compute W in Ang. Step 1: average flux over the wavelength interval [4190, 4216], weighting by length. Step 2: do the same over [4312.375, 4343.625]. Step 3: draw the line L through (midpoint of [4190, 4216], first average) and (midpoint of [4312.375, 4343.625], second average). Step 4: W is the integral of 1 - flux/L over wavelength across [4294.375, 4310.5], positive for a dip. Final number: 4.2 Ang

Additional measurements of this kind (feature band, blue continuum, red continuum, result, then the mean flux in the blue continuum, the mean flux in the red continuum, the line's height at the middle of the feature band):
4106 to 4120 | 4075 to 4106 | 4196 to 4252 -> 0.29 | 12.4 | 12.3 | 12.4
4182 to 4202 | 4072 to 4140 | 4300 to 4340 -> 1.40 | 12.3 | 12.4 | 12.3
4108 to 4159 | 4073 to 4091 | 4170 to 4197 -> 0.52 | 12.9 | 11.3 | 12.1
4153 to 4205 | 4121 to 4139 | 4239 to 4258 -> 4.27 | 12.1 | 13.3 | 12.6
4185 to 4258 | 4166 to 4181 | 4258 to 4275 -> -1.48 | 11.3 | 12.7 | 12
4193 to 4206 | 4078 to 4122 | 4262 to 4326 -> 0.56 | 12.4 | 12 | 12.2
